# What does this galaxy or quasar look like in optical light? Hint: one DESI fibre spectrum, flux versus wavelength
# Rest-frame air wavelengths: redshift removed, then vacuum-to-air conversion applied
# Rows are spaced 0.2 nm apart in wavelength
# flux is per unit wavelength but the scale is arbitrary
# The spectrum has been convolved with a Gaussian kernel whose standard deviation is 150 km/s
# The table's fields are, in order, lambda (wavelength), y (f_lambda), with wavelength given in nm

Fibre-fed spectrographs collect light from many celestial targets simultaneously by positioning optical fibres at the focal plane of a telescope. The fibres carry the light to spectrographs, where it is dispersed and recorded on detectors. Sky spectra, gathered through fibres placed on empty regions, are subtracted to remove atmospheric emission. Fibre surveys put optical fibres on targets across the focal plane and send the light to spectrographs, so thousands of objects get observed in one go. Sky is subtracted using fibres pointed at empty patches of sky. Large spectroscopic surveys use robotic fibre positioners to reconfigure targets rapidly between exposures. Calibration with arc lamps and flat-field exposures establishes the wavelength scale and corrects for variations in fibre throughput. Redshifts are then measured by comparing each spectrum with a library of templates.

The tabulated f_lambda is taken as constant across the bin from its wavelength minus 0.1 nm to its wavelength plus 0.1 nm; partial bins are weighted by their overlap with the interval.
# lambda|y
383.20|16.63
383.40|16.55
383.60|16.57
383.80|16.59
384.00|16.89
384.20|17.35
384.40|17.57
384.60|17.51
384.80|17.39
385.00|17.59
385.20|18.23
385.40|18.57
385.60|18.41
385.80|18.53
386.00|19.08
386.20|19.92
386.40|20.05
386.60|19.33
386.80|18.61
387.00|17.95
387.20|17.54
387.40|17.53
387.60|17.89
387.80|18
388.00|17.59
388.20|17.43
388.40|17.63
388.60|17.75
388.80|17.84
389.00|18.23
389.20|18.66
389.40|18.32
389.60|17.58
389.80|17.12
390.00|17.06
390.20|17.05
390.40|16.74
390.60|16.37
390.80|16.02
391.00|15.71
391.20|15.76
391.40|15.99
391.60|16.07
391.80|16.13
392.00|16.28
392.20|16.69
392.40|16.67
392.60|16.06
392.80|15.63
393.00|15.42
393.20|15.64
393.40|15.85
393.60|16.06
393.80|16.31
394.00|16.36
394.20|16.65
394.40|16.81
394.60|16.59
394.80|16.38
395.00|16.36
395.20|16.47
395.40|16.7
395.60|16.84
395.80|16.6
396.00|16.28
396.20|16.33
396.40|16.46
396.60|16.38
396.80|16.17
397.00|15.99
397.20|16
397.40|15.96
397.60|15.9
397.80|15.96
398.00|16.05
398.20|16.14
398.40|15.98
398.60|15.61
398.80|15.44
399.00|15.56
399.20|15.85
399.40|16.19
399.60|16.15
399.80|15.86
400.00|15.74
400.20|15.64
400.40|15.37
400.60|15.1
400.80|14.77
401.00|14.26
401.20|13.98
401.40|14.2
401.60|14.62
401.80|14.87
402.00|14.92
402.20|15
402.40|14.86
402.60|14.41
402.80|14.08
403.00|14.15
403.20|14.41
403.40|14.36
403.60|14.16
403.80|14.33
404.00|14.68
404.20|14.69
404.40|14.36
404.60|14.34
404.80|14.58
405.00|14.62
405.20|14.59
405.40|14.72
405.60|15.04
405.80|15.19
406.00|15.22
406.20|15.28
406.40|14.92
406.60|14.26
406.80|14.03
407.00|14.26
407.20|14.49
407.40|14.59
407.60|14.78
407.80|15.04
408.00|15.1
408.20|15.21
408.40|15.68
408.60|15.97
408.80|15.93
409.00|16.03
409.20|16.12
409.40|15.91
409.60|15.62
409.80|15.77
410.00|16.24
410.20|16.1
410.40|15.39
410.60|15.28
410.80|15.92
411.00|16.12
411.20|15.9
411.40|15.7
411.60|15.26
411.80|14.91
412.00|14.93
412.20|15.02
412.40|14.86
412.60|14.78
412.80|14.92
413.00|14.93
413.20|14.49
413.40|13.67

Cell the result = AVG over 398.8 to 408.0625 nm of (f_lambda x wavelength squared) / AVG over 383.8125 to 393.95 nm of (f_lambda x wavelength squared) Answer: 0.9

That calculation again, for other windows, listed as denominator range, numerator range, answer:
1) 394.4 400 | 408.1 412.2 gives 1.03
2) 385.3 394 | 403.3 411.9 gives 0.96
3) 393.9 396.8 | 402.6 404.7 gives 0.91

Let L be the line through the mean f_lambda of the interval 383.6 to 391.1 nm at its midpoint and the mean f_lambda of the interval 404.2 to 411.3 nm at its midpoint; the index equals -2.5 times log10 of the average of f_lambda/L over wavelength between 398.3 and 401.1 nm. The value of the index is 0.05 mag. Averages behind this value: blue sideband 17.8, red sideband 15.2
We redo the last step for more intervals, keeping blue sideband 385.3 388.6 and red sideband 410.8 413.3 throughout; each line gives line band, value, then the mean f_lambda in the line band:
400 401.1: 0.11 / 15.1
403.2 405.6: 0.12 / 14.5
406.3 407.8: 0.09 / 14.5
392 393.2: 0.10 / 16.1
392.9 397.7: 0.07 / 16.3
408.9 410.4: -0.03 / 15.9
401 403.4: 0.14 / 14.5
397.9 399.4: 0.07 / 15.8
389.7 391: 0.08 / 16.6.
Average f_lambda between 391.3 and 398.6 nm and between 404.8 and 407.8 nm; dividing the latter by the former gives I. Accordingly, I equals 0.91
